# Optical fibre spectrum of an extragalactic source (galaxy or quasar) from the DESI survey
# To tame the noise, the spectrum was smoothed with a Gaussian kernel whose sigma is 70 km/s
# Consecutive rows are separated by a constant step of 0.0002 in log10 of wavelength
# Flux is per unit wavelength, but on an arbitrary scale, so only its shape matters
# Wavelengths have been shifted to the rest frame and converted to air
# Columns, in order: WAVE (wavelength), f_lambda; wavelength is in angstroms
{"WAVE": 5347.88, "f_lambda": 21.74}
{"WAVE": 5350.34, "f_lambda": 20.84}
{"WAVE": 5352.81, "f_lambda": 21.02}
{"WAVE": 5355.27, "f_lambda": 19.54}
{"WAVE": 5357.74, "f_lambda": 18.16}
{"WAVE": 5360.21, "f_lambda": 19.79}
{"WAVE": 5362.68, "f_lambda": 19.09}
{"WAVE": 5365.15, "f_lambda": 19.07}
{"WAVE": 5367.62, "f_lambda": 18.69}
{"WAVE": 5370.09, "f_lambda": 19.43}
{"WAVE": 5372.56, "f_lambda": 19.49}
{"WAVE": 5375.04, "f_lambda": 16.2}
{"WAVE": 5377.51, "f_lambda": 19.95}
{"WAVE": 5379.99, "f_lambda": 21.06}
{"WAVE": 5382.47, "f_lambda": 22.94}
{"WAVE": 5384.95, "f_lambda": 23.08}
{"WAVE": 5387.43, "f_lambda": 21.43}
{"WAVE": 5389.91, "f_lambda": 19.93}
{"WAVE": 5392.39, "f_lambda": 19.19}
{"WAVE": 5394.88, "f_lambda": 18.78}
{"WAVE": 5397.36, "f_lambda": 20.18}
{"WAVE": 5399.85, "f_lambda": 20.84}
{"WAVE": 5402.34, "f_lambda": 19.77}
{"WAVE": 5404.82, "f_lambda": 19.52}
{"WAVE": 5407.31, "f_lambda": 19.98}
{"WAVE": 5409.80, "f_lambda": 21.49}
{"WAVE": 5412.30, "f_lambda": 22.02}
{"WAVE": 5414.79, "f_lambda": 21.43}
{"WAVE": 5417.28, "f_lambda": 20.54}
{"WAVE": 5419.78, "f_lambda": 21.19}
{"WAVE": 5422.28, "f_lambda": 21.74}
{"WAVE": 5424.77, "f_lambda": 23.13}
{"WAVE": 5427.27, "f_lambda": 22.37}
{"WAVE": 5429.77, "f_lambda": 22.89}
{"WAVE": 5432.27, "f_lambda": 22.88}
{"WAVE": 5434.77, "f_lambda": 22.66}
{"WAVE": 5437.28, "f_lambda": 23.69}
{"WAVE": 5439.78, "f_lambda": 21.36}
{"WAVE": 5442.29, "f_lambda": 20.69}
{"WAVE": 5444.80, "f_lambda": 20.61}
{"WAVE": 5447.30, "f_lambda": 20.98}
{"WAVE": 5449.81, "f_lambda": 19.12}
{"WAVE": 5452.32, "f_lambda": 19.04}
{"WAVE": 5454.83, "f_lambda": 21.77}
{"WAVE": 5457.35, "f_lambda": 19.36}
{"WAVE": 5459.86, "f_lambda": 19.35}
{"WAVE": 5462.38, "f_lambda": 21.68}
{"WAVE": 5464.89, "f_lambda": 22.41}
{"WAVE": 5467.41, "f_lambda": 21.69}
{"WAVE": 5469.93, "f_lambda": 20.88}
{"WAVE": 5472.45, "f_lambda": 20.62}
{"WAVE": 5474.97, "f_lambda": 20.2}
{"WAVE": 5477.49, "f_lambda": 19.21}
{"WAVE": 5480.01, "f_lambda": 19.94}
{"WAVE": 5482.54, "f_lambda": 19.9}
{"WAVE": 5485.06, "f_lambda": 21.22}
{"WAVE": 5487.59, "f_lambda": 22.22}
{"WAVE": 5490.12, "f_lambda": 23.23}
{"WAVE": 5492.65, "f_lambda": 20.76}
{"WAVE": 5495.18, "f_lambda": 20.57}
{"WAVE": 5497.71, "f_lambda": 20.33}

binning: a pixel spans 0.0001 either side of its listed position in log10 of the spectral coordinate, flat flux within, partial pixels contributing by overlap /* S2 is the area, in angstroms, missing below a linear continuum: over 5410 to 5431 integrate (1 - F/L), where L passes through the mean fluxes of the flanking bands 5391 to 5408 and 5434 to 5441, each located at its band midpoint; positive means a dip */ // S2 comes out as -0.6 angstroms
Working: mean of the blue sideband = 19.7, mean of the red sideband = 22.6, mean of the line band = 21.9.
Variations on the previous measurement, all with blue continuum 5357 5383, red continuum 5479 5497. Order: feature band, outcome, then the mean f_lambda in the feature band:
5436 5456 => -0.4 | 20.9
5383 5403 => -0.8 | 20.5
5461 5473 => -0.4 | 21.5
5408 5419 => -0.7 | 21.3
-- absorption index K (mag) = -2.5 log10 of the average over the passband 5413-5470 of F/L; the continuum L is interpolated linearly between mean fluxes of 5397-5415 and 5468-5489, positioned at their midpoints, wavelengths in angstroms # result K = -0.04 mag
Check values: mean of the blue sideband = 20.6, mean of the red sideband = 20.6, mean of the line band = 21.4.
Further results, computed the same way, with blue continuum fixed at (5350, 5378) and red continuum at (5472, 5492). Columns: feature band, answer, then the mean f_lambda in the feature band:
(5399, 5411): -0.03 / 20.3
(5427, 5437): -0.14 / 22.8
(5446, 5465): 0.01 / 20.4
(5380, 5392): -0.11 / 21.6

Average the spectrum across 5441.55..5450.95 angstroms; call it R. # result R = 20.4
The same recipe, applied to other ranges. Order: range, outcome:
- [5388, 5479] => 20.9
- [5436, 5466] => 20.8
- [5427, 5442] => 22.5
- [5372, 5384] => 20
